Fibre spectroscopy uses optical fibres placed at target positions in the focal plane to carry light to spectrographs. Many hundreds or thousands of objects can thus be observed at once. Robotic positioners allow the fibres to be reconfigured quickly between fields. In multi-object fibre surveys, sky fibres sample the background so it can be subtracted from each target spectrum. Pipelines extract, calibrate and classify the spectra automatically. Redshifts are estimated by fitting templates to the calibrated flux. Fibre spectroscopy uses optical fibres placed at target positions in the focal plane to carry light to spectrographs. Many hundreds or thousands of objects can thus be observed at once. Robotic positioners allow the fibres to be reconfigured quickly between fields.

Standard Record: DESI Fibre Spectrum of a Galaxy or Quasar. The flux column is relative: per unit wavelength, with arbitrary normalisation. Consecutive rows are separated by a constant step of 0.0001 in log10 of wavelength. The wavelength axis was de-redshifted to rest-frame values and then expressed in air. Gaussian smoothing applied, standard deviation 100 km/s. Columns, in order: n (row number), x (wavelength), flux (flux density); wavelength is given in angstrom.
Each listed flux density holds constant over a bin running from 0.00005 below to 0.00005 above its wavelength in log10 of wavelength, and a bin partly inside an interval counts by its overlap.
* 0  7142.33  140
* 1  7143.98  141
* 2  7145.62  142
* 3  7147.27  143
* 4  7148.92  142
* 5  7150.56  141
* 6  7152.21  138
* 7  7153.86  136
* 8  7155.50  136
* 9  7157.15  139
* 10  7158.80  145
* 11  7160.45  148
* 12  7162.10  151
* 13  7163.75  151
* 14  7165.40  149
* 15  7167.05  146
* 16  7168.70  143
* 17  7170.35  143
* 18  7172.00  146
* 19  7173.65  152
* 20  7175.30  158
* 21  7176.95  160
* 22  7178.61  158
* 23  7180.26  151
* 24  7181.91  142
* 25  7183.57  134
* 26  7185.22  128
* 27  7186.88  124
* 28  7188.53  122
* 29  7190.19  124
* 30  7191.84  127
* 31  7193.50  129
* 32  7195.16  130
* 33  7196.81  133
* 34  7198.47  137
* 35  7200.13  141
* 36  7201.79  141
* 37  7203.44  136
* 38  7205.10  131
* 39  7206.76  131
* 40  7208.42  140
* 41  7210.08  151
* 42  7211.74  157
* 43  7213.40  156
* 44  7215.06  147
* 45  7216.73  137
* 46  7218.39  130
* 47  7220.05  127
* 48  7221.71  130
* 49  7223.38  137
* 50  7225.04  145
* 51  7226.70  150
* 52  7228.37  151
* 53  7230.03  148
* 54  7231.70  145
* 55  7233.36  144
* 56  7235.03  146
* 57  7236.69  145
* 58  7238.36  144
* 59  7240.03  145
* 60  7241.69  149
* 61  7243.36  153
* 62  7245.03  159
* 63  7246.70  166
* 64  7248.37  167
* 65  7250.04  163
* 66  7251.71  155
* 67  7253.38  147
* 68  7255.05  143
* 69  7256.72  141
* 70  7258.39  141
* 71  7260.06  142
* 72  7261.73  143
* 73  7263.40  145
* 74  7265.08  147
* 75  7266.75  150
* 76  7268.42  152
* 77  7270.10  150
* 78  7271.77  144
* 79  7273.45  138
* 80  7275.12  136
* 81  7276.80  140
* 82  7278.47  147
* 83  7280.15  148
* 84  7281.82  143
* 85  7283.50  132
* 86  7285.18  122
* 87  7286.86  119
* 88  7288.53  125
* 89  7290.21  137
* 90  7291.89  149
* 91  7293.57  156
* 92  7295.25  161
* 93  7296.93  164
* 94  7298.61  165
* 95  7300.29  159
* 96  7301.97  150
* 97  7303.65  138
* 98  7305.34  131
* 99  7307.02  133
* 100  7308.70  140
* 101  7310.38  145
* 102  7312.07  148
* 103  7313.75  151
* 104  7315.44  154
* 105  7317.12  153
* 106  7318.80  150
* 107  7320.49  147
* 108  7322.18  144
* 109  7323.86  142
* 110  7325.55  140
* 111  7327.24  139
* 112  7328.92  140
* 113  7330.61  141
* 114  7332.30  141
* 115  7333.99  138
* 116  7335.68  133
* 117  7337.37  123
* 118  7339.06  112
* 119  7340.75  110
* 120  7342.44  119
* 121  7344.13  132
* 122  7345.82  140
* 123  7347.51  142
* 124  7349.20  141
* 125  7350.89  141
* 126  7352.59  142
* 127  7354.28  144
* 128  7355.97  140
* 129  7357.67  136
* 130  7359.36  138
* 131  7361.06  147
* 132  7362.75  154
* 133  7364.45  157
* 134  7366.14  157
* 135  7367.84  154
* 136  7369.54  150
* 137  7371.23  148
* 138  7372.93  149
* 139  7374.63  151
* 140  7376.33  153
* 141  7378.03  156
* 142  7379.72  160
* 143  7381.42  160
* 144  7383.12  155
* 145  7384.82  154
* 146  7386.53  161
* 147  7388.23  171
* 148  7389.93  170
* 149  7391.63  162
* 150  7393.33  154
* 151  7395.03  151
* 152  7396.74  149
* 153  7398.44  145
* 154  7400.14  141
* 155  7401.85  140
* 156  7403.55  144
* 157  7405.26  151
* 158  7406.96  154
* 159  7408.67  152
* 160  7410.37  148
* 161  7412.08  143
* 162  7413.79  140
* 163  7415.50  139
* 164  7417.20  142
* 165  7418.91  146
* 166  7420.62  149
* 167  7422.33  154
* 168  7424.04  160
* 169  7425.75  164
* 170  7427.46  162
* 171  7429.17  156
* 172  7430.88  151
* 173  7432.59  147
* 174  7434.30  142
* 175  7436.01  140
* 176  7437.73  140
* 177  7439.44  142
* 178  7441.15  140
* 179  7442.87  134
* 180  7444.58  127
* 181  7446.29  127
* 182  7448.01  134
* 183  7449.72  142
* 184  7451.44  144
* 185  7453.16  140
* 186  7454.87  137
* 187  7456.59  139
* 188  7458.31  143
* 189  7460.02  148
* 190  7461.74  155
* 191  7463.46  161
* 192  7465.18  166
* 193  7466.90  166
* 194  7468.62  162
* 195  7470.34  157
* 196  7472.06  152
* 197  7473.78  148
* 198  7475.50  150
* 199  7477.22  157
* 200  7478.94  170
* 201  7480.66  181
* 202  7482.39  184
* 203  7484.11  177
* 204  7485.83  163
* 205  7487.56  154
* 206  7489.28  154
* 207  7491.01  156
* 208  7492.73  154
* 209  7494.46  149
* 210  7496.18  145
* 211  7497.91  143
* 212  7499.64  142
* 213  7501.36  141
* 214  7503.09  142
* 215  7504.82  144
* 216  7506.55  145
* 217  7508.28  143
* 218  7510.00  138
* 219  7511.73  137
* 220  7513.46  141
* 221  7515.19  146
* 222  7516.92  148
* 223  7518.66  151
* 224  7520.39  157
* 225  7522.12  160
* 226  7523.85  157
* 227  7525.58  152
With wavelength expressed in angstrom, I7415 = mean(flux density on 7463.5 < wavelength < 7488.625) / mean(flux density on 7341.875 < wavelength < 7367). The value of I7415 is 1.15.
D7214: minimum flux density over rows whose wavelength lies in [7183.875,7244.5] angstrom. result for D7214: 122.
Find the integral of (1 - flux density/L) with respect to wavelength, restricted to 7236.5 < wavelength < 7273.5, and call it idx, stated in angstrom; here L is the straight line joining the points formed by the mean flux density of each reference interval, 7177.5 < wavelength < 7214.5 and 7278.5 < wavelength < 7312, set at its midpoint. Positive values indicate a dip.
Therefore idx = -2.22 angstrom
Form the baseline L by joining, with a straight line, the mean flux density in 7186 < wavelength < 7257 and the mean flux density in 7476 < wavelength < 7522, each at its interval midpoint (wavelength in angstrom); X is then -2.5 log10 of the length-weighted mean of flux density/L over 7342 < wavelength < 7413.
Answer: -0.01 mag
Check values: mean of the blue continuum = 142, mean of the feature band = 149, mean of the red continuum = 152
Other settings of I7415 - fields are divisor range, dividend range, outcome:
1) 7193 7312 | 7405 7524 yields 1.04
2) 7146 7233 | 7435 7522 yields 1.06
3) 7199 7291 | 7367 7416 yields 1.06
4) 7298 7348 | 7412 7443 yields 1.05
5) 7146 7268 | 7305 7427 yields 1.02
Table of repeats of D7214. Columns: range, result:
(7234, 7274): 138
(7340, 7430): 110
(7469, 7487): 148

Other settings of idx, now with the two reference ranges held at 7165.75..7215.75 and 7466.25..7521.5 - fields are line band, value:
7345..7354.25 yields 0.36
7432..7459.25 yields 2.25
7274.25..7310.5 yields 0.54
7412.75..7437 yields 0.14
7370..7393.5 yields -1.42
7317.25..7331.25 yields 0.26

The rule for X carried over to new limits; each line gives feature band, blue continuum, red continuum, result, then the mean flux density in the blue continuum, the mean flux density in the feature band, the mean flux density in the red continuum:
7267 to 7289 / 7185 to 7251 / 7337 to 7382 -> 0.028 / 142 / 139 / 143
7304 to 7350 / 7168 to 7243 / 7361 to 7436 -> 0.075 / 141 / 138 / 152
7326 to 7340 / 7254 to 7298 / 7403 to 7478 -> 0.088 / 143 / 133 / 148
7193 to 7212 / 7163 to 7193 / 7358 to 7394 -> 0.045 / 142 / 138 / 155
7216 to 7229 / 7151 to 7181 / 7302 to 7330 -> 0.058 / 147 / 138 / 144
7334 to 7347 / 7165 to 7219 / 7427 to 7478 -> 0.150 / 140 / 126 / 147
